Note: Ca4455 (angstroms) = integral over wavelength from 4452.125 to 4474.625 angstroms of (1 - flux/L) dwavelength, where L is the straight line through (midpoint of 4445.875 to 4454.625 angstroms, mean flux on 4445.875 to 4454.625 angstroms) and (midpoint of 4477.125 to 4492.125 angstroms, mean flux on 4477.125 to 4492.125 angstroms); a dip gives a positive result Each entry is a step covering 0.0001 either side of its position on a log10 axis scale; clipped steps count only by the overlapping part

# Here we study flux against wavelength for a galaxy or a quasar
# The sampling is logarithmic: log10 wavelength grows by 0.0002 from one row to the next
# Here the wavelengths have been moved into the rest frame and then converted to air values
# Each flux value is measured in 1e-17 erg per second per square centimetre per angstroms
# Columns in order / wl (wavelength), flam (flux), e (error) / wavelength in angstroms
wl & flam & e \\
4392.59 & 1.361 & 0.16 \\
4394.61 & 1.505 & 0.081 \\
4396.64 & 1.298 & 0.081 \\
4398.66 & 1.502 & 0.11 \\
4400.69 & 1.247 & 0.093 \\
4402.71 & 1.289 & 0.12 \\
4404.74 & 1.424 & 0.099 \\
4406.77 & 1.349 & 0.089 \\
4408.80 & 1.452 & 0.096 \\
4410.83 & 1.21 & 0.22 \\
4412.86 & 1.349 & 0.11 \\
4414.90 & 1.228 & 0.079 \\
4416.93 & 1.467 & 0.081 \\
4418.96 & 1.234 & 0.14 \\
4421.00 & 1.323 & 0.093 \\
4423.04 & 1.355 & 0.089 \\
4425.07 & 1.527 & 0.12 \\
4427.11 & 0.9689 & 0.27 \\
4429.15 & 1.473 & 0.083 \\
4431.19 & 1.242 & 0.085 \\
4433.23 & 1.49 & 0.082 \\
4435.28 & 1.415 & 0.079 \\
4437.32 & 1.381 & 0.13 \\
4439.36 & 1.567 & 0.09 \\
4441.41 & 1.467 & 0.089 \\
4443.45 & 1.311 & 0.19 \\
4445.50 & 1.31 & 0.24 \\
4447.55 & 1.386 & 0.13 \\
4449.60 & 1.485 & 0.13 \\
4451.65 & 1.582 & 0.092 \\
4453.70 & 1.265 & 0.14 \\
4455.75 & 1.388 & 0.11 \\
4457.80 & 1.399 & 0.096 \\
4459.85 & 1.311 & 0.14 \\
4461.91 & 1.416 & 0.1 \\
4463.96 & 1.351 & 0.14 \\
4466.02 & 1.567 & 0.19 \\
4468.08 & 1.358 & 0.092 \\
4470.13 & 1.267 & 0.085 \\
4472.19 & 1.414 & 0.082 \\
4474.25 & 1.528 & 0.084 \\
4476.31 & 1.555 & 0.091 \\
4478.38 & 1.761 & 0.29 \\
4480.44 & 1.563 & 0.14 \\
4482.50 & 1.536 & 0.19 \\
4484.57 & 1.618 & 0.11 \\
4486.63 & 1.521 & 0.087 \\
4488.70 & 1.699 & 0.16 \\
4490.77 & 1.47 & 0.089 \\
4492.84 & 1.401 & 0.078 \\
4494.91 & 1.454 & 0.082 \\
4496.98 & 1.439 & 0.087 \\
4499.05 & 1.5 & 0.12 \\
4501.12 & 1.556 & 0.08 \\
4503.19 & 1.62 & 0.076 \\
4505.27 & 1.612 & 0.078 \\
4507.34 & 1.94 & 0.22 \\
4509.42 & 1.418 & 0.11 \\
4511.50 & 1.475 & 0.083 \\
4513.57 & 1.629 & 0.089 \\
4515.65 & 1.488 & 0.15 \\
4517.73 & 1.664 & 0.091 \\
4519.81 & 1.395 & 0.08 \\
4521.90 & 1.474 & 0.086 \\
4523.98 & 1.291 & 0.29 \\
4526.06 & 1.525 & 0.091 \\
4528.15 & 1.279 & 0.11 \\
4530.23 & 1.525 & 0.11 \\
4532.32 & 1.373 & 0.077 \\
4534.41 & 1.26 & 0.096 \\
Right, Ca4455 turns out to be 1.5 angstroms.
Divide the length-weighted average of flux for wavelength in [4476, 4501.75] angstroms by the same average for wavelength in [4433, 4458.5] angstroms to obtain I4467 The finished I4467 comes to 1.09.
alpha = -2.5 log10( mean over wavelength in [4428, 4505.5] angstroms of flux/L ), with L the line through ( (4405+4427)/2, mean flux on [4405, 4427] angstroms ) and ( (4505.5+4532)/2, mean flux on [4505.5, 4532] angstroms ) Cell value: -0.03 mag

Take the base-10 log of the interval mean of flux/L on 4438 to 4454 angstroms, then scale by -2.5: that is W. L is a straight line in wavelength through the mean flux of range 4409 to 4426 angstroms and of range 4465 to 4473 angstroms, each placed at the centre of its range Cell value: -0.041 mag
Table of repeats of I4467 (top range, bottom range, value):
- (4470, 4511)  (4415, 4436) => 1.15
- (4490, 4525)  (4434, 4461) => 1.08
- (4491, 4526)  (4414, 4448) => 1.12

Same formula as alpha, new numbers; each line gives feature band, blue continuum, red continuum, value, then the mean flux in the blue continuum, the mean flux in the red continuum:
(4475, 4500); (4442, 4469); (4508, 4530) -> -0.08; 1.4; 1.47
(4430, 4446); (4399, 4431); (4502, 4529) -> -0.02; 1.33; 1.53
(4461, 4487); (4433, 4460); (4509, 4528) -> -0.04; 1.41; 1.48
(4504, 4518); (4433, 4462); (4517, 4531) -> -0.12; 1.41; 1.44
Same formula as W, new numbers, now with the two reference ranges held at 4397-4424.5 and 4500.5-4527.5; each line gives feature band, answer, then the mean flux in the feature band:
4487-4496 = -0.01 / 1.51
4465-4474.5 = 0.03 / 1.42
